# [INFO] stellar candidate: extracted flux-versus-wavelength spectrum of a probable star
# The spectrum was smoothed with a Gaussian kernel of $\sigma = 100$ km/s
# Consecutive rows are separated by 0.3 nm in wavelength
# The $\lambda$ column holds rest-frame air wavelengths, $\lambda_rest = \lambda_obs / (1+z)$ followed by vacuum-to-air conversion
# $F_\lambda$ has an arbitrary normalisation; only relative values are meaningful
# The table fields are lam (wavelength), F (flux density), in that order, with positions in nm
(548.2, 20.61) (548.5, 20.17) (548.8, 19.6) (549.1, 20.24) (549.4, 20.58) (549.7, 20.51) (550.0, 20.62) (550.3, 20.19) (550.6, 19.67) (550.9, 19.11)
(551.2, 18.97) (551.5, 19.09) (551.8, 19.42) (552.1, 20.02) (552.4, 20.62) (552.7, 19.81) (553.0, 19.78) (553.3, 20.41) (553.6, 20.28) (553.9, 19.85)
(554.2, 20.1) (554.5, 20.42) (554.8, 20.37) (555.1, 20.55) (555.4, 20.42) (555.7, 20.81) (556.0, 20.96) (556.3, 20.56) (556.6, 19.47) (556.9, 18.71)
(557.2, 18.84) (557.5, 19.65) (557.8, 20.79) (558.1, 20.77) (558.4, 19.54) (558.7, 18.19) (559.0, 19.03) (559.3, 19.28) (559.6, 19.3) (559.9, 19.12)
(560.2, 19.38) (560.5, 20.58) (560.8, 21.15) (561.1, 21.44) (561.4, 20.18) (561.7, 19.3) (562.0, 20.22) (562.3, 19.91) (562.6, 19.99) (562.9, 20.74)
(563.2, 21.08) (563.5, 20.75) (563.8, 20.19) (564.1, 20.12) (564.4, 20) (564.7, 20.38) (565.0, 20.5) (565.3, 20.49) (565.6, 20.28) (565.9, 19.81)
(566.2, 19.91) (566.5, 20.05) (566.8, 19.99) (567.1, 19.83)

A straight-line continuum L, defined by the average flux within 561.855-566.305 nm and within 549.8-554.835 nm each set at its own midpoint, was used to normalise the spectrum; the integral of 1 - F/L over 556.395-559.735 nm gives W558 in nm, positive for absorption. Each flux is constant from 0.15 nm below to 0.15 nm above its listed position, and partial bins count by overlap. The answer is 0.11 nm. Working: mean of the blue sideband 19.9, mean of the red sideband 20.3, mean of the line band 19.4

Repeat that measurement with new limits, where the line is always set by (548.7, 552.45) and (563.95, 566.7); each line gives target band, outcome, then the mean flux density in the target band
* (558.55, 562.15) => 0.06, 19.8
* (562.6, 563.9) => -0.03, 20.6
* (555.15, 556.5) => -0.04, 20.6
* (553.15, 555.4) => -0.04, 20.3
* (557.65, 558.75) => 0.00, 20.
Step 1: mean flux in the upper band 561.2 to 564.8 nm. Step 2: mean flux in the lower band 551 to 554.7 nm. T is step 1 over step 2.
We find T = 1.02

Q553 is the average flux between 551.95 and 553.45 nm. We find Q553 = 20.1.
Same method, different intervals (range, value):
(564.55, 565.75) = 20.4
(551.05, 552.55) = 19.6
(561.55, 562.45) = 19.8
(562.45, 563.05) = 20.4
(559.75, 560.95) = 20.1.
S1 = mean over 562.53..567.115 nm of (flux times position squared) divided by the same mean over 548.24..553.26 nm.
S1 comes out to 1.07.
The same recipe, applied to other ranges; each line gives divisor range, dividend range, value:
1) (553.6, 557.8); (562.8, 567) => 1.04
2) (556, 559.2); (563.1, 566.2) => 1.06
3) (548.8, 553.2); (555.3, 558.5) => 1.03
